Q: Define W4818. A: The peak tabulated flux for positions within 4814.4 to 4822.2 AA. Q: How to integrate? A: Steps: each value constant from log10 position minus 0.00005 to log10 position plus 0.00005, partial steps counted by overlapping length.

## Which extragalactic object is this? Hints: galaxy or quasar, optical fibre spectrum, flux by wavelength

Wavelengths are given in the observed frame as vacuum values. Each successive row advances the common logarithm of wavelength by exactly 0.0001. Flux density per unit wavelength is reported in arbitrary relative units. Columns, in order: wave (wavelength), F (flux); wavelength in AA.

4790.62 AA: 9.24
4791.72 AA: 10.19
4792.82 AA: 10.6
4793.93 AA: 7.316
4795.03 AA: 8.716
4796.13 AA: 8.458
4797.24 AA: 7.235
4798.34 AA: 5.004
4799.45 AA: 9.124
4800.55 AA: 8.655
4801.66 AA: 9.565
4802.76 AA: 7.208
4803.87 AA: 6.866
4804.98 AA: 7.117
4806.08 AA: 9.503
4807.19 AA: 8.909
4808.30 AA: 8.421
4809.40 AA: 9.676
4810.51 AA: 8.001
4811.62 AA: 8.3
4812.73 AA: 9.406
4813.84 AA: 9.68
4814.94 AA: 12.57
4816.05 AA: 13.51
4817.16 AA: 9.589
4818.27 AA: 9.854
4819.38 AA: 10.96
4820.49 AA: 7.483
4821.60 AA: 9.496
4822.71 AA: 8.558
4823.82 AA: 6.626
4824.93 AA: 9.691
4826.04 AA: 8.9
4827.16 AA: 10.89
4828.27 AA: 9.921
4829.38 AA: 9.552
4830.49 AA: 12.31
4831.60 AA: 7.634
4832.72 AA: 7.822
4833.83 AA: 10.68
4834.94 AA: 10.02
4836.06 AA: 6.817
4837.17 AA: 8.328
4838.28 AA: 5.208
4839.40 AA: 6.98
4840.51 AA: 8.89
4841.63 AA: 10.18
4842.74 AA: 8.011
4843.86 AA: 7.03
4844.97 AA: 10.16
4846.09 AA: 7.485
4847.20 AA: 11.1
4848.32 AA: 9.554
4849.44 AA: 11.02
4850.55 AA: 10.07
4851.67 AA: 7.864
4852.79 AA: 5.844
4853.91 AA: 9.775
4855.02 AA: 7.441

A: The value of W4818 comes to 13.51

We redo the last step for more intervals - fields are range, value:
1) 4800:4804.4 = 9.565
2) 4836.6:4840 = 8.328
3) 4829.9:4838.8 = 12.31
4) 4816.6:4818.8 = 9.854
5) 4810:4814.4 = 9.68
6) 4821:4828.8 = 10.89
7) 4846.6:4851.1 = 11.1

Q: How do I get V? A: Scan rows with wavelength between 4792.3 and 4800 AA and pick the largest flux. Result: 10.6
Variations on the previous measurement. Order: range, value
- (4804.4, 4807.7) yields 9.503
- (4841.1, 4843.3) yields 10.18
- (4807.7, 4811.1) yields 9.676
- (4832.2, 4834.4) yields 10.68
